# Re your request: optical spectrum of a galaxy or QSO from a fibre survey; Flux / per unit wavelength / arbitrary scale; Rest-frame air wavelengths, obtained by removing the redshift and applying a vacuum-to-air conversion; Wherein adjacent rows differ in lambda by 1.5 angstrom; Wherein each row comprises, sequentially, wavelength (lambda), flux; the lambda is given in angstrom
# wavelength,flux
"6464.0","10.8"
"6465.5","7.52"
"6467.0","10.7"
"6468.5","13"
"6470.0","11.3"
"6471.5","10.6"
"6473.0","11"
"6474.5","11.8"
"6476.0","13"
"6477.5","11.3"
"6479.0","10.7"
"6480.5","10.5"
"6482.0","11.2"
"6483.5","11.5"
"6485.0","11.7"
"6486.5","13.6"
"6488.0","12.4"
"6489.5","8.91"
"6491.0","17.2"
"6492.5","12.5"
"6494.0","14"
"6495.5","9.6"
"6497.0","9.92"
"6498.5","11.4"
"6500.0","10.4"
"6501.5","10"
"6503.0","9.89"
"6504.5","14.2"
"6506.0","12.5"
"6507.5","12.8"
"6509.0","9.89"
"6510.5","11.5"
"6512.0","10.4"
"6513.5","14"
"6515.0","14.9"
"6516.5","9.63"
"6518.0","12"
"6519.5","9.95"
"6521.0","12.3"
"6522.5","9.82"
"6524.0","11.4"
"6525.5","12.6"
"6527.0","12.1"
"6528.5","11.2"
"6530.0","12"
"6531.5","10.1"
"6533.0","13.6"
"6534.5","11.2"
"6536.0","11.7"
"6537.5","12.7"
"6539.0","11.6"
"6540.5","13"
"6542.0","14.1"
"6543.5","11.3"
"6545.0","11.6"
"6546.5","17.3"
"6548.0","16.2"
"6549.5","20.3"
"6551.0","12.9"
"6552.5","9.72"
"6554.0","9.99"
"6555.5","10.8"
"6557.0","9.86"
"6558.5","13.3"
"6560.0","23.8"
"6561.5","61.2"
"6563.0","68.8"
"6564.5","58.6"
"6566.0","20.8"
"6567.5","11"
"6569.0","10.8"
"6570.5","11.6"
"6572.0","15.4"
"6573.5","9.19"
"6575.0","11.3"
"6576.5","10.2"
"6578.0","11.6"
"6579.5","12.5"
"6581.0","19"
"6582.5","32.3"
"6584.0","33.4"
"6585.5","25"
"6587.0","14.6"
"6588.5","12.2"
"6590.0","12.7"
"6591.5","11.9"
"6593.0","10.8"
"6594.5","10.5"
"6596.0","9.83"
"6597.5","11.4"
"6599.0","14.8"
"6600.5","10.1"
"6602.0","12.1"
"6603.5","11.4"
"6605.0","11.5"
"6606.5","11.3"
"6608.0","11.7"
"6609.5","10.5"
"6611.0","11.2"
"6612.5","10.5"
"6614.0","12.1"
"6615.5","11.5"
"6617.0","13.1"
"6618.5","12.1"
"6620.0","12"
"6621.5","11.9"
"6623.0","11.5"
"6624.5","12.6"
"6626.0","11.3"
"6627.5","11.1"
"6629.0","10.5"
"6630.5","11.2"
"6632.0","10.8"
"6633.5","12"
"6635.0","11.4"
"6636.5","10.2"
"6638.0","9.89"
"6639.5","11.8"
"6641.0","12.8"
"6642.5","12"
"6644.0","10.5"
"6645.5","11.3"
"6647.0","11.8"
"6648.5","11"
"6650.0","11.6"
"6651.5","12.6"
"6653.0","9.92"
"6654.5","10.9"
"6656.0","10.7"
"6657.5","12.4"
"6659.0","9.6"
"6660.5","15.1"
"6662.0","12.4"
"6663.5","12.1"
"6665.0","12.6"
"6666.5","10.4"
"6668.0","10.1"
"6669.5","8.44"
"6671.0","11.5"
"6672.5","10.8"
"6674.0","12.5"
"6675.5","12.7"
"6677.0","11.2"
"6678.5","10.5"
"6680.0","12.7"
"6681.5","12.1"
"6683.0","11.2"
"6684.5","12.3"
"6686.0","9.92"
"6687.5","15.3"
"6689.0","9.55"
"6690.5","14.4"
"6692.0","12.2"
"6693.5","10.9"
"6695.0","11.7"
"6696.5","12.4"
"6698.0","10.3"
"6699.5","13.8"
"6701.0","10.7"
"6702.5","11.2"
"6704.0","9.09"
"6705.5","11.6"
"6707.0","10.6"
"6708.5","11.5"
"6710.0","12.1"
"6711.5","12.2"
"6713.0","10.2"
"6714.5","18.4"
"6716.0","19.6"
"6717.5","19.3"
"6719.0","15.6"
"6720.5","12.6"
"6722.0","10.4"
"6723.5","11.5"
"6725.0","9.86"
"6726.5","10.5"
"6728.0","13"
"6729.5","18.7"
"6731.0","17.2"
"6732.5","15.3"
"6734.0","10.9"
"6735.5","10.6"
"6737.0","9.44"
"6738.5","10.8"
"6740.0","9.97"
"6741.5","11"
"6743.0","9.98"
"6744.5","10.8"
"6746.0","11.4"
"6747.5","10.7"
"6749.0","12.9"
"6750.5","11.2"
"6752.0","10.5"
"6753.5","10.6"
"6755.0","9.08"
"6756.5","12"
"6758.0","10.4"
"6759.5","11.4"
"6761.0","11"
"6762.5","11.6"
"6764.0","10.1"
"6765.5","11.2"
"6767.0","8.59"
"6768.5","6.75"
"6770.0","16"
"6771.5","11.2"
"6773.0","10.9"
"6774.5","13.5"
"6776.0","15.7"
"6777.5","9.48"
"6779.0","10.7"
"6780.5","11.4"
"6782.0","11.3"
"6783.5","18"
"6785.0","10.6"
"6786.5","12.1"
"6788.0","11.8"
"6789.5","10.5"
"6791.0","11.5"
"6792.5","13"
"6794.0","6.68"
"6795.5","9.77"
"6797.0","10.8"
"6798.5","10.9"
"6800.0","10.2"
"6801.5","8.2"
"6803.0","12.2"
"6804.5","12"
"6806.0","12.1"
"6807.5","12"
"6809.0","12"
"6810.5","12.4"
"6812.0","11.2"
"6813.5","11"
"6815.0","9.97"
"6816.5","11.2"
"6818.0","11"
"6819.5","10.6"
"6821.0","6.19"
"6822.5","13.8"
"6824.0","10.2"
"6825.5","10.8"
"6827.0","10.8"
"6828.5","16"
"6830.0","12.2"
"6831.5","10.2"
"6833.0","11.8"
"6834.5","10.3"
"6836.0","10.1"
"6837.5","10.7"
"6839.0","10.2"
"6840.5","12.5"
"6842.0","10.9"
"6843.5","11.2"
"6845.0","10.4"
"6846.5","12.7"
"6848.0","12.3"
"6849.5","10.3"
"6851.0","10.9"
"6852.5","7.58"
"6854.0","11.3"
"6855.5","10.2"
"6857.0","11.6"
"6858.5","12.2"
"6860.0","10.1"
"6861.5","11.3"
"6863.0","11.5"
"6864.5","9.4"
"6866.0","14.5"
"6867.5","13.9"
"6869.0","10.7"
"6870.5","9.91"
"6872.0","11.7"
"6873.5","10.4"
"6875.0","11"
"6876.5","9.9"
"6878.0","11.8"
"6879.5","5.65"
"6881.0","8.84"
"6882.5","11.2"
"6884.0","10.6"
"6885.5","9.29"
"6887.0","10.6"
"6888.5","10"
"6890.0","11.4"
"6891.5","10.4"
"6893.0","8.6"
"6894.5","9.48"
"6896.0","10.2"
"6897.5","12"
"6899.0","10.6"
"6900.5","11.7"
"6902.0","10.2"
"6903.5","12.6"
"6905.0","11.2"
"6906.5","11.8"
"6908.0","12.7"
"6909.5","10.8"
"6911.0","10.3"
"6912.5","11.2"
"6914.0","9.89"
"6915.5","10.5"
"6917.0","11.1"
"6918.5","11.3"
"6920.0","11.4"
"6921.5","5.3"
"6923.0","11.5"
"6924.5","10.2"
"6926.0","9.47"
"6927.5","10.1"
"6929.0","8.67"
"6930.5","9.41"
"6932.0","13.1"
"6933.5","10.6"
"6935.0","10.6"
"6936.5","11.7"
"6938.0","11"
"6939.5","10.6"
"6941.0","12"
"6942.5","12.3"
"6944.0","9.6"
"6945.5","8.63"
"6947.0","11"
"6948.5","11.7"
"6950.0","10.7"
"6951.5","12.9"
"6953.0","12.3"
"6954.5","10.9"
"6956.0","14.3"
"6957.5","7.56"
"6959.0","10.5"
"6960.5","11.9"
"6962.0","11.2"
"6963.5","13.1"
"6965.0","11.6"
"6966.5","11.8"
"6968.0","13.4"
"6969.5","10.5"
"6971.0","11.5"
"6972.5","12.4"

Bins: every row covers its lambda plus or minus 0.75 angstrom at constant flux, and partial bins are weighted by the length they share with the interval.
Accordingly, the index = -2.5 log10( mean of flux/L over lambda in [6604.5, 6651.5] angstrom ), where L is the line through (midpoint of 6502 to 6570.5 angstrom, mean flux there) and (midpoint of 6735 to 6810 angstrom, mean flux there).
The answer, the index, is 0.22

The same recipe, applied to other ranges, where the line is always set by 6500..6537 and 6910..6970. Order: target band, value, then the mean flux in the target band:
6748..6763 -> 0.016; 11.1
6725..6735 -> -0.224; 13.8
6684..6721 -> -0.126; 12.7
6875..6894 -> 0.114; 9.9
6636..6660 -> 0.016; 11.2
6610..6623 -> -0.028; 11.8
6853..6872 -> -0.030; 11.3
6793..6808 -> 0.064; 10.5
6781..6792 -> -0.101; 12.3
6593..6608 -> 0.007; 11.4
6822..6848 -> -0.037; 11.5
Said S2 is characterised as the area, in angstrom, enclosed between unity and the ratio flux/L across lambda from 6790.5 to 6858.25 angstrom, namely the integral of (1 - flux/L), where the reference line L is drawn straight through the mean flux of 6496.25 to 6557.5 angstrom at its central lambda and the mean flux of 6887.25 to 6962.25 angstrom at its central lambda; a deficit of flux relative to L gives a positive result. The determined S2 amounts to 0.7 angstrom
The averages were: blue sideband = 12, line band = 11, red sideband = 10.8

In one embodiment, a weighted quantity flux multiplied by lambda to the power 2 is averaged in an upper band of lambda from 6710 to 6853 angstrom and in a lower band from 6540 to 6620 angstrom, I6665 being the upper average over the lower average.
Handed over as 0.75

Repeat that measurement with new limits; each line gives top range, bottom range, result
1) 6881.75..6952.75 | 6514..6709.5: 0.87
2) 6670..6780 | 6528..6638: 0.82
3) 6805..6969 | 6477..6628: 0.85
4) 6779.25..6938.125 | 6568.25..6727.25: 0.94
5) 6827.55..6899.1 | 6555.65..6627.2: 0.71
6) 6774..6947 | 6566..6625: 0.88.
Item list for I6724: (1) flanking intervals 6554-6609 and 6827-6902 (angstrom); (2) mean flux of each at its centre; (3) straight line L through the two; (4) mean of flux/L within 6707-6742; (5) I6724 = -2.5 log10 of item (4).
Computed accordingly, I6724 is 0.11 mag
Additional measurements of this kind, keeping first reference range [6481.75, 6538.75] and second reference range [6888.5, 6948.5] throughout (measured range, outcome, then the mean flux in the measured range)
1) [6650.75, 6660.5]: 0.00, 11.3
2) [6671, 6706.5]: -0.04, 11.7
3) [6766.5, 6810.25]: -0.04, 11.4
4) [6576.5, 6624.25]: -0.19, 13.7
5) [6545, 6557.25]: -0.15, 13.4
